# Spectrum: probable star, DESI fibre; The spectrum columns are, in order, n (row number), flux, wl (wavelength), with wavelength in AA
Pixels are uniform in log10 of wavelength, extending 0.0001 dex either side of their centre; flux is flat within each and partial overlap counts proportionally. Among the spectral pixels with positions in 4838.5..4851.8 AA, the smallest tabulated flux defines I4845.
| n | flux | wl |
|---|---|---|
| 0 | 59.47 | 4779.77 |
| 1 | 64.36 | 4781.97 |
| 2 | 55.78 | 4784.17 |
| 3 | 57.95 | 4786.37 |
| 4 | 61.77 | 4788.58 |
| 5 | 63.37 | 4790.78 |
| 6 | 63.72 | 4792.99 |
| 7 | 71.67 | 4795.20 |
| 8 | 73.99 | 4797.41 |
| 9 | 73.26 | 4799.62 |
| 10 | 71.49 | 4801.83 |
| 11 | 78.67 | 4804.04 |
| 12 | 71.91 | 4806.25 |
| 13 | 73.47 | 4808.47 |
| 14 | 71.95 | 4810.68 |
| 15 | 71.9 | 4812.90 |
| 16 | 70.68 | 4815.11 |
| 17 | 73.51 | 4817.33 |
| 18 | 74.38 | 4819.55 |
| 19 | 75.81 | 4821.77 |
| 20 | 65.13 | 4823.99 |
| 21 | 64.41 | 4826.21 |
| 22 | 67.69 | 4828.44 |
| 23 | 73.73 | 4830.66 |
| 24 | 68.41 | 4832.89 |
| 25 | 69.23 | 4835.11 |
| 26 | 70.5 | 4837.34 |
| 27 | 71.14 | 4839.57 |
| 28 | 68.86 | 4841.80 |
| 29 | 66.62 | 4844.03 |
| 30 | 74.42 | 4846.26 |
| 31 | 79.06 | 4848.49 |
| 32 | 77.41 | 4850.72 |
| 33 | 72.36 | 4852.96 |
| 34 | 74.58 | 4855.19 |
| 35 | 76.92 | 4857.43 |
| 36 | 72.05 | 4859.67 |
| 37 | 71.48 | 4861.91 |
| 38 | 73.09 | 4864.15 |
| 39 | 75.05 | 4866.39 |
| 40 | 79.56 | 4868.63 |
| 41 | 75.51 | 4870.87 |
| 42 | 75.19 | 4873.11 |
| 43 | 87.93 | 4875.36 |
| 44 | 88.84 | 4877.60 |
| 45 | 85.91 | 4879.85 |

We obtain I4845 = 66.62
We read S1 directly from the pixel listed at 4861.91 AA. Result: 71.48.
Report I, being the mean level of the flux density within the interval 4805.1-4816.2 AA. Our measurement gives 72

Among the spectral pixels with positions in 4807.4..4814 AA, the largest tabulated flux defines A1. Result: 73.47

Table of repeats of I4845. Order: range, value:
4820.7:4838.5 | 64.41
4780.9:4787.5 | 55.78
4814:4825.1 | 65.13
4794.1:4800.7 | 71.67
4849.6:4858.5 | 72.36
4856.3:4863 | 71.48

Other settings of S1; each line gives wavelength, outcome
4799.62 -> 73.26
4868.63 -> 79.56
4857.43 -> 76.92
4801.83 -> 71.49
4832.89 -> 68.41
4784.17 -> 55.78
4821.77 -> 75.81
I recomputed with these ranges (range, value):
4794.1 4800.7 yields 73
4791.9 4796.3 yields 67.7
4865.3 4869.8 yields 77.4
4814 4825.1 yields 71.9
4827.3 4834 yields 69.9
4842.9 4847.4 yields 70.6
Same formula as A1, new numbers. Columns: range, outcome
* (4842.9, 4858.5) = 79.06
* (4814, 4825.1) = 75.81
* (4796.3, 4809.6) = 78.67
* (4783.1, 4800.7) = 73.99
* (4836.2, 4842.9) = 71.14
